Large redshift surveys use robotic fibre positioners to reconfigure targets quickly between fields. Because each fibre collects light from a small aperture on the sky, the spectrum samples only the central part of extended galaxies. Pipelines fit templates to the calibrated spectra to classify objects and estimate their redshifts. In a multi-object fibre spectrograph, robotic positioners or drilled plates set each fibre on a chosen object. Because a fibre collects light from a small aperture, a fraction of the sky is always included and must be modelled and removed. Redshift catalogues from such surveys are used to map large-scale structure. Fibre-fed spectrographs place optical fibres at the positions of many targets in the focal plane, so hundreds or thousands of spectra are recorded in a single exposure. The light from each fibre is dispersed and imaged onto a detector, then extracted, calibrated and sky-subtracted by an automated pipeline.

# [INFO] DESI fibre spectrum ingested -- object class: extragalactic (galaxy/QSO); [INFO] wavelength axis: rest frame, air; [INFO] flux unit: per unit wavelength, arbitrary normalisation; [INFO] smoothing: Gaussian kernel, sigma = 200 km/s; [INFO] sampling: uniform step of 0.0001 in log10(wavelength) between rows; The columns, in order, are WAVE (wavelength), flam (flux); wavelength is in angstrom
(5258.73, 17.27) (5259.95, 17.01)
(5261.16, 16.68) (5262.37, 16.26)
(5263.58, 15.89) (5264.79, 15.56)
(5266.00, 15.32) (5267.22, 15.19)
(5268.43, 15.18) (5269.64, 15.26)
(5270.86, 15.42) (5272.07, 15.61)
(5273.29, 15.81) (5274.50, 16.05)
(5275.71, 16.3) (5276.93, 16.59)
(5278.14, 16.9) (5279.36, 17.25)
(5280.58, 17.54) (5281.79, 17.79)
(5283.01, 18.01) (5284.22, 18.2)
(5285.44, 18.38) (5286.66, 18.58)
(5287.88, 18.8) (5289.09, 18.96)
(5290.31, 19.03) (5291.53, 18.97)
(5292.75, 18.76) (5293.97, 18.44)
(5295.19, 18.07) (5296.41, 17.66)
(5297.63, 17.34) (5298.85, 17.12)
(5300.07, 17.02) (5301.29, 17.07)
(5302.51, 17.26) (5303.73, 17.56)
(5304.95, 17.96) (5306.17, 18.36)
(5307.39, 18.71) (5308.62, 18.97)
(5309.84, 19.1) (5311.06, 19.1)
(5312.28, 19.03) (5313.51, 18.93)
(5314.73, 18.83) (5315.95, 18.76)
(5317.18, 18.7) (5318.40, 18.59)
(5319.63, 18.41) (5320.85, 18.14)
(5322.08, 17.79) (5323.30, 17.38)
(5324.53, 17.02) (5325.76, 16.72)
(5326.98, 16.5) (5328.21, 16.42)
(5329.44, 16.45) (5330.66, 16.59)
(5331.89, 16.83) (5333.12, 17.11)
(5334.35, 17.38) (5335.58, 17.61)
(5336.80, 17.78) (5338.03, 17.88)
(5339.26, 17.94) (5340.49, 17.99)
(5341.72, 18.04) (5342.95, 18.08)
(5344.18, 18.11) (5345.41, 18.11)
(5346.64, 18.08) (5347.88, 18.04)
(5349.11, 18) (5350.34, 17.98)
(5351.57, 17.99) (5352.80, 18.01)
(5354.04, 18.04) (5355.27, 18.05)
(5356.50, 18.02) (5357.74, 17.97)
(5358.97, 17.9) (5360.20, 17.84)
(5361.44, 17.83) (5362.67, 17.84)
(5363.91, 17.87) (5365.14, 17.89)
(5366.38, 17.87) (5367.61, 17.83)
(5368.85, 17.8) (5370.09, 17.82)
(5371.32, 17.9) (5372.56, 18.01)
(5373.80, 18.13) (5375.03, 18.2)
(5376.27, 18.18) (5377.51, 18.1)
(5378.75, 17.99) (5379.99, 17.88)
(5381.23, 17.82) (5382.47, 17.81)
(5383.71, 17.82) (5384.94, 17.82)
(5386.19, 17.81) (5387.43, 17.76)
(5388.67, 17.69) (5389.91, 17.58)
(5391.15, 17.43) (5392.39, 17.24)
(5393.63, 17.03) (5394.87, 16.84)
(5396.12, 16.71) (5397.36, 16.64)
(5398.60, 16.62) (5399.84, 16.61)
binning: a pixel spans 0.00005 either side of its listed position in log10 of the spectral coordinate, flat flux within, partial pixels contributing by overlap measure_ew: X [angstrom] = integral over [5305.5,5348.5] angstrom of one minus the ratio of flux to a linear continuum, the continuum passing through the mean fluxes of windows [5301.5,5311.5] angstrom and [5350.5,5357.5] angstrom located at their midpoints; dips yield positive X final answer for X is 0.6 angstrom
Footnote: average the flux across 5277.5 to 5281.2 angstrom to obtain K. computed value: 17.2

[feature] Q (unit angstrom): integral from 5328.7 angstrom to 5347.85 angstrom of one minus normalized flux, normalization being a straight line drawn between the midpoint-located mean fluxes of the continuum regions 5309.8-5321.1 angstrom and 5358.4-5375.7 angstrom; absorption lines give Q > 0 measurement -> 0.82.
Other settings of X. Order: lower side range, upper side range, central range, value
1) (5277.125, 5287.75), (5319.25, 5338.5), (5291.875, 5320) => -1.18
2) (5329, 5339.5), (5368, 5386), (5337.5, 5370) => -0.70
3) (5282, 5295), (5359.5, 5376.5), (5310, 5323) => -0.19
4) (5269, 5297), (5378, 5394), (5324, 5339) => 0.46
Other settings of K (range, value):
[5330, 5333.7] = 16.8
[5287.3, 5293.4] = 18.9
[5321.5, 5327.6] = 17.1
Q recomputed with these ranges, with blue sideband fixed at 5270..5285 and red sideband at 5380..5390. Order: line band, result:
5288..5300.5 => -0.9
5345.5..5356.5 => -0.4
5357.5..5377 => -0.3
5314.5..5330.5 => -0.4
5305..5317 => -1.2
